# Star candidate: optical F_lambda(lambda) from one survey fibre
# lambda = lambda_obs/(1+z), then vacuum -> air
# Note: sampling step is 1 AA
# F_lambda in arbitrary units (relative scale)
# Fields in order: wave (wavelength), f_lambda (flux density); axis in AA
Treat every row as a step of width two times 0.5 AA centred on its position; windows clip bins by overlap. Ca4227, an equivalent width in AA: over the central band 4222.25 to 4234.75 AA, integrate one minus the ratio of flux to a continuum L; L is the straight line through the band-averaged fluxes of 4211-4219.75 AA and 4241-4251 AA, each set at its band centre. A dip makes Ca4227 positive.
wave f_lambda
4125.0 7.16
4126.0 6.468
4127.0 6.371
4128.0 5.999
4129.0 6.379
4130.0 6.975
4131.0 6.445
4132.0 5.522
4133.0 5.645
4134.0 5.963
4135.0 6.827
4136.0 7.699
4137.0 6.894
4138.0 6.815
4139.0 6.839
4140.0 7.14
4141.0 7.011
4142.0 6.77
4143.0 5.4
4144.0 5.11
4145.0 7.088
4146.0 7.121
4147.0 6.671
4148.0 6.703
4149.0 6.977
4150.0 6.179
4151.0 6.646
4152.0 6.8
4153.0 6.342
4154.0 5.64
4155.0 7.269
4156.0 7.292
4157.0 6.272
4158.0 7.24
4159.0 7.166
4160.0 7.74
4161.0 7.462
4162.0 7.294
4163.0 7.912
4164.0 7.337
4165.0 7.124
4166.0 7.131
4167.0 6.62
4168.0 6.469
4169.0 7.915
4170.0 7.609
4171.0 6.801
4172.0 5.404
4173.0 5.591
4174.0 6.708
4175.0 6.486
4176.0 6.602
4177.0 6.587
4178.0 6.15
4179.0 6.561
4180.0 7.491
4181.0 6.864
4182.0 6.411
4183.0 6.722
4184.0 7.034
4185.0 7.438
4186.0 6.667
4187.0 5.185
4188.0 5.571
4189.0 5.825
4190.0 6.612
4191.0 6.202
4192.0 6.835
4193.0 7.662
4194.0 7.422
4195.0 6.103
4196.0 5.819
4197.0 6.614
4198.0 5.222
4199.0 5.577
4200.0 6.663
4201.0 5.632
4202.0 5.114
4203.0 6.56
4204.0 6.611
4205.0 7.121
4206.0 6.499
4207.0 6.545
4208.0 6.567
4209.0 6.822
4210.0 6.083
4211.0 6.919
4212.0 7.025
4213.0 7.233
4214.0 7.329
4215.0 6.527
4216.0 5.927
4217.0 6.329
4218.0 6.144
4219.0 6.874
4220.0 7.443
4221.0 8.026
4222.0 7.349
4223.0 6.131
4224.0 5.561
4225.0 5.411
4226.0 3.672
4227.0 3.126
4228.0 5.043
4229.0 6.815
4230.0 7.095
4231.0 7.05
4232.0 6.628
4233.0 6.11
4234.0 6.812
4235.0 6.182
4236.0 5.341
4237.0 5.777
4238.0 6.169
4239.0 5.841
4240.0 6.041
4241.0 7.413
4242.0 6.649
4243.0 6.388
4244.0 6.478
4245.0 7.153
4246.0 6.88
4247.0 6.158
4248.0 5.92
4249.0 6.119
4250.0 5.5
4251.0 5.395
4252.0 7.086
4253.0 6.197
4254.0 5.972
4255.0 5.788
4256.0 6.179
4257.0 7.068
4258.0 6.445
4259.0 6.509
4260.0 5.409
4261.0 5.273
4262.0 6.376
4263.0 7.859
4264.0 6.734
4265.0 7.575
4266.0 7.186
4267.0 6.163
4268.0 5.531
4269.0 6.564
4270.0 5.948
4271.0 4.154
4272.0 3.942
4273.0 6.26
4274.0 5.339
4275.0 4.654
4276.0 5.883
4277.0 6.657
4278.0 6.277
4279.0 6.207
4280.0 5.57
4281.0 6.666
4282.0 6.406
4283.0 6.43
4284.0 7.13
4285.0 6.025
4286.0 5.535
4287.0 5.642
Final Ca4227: 1.4 AA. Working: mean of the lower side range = 6.71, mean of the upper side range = 6.36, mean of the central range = 5.83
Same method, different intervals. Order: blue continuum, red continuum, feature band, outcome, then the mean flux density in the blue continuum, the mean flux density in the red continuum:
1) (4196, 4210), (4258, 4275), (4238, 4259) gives -0.9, 6.25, 6.02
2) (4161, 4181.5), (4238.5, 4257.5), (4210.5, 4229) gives 0.8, 6.85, 6.33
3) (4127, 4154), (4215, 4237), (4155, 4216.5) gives -3.3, 6.52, 6.15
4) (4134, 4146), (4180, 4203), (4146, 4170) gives -1.5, 6.68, 6.36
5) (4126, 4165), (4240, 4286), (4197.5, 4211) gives 0.4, 6.71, 6.2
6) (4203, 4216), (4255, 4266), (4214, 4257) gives 2.6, 6.73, 6.54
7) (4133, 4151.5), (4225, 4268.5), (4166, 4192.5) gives -0.3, 6.63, 6.2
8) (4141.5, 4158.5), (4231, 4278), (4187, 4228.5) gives 0.5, 6.56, 6.18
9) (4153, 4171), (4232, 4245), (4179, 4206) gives 1.5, 7.11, 6.31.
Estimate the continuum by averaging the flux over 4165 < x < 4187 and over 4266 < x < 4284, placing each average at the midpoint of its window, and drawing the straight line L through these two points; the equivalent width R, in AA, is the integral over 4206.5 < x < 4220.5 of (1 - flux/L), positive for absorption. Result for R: -0.7 AA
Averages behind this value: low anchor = 6.7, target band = 6.7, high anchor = 5.88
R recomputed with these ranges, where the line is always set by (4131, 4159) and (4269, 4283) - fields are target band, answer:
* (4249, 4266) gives -1.4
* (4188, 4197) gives -0.3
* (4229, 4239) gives -0.5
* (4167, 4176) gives -0.3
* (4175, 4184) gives -0.4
